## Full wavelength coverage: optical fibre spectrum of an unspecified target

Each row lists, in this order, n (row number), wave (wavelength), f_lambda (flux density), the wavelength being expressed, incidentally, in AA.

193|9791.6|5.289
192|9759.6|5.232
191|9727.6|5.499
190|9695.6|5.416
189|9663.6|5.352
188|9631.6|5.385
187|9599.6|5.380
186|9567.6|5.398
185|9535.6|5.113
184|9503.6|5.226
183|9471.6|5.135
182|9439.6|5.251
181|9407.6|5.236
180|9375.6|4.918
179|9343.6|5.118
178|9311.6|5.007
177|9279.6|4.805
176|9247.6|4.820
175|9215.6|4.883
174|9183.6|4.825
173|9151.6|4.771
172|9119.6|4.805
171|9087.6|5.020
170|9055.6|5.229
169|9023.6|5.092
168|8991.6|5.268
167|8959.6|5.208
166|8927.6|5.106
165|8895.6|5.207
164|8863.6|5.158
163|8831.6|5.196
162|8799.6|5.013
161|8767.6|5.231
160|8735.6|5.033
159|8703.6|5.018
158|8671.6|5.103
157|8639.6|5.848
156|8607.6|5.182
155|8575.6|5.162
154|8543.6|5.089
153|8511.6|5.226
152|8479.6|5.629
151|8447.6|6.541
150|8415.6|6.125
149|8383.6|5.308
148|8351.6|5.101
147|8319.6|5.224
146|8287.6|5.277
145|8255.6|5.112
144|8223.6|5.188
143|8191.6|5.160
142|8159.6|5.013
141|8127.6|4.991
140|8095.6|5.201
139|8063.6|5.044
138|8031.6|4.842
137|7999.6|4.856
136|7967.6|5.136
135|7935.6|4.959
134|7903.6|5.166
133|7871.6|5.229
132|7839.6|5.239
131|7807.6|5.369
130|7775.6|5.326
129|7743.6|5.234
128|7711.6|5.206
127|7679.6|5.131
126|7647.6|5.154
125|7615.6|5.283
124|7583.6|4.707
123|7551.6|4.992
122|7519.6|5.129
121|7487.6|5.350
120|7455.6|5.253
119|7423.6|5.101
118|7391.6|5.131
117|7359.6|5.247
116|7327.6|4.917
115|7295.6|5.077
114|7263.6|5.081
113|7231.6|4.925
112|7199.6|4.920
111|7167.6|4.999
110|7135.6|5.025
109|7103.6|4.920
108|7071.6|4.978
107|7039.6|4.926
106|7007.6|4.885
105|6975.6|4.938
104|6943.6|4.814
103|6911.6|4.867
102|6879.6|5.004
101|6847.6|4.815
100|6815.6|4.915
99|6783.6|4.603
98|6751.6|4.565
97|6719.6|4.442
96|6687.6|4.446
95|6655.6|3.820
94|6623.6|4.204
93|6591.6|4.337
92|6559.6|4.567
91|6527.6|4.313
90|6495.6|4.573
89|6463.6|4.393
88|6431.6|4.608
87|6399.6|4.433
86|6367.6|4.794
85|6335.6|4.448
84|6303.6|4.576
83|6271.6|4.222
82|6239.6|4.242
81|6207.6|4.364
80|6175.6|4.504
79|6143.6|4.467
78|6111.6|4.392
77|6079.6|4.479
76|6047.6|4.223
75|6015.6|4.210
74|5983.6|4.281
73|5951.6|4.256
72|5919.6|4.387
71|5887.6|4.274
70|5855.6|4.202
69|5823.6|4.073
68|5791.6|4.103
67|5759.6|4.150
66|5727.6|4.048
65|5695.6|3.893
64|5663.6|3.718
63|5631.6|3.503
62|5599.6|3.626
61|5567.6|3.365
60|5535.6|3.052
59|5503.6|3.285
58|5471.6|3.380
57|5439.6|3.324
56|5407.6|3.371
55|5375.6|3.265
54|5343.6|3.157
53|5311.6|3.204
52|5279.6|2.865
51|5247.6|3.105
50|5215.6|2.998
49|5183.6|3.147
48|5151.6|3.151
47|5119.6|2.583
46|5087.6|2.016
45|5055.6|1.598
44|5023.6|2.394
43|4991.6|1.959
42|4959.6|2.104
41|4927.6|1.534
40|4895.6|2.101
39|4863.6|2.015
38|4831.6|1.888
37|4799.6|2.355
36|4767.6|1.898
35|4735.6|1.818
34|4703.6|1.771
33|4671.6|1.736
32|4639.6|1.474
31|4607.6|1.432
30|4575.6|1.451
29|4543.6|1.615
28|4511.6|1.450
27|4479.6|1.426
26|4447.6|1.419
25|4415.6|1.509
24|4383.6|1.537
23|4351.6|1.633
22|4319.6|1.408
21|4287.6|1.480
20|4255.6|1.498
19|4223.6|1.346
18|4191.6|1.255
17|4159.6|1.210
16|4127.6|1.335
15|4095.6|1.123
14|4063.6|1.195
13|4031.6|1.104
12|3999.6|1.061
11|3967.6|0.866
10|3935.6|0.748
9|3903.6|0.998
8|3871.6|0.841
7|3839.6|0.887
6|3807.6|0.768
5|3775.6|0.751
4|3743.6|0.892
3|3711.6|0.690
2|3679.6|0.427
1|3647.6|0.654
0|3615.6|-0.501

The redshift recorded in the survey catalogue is 0.28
